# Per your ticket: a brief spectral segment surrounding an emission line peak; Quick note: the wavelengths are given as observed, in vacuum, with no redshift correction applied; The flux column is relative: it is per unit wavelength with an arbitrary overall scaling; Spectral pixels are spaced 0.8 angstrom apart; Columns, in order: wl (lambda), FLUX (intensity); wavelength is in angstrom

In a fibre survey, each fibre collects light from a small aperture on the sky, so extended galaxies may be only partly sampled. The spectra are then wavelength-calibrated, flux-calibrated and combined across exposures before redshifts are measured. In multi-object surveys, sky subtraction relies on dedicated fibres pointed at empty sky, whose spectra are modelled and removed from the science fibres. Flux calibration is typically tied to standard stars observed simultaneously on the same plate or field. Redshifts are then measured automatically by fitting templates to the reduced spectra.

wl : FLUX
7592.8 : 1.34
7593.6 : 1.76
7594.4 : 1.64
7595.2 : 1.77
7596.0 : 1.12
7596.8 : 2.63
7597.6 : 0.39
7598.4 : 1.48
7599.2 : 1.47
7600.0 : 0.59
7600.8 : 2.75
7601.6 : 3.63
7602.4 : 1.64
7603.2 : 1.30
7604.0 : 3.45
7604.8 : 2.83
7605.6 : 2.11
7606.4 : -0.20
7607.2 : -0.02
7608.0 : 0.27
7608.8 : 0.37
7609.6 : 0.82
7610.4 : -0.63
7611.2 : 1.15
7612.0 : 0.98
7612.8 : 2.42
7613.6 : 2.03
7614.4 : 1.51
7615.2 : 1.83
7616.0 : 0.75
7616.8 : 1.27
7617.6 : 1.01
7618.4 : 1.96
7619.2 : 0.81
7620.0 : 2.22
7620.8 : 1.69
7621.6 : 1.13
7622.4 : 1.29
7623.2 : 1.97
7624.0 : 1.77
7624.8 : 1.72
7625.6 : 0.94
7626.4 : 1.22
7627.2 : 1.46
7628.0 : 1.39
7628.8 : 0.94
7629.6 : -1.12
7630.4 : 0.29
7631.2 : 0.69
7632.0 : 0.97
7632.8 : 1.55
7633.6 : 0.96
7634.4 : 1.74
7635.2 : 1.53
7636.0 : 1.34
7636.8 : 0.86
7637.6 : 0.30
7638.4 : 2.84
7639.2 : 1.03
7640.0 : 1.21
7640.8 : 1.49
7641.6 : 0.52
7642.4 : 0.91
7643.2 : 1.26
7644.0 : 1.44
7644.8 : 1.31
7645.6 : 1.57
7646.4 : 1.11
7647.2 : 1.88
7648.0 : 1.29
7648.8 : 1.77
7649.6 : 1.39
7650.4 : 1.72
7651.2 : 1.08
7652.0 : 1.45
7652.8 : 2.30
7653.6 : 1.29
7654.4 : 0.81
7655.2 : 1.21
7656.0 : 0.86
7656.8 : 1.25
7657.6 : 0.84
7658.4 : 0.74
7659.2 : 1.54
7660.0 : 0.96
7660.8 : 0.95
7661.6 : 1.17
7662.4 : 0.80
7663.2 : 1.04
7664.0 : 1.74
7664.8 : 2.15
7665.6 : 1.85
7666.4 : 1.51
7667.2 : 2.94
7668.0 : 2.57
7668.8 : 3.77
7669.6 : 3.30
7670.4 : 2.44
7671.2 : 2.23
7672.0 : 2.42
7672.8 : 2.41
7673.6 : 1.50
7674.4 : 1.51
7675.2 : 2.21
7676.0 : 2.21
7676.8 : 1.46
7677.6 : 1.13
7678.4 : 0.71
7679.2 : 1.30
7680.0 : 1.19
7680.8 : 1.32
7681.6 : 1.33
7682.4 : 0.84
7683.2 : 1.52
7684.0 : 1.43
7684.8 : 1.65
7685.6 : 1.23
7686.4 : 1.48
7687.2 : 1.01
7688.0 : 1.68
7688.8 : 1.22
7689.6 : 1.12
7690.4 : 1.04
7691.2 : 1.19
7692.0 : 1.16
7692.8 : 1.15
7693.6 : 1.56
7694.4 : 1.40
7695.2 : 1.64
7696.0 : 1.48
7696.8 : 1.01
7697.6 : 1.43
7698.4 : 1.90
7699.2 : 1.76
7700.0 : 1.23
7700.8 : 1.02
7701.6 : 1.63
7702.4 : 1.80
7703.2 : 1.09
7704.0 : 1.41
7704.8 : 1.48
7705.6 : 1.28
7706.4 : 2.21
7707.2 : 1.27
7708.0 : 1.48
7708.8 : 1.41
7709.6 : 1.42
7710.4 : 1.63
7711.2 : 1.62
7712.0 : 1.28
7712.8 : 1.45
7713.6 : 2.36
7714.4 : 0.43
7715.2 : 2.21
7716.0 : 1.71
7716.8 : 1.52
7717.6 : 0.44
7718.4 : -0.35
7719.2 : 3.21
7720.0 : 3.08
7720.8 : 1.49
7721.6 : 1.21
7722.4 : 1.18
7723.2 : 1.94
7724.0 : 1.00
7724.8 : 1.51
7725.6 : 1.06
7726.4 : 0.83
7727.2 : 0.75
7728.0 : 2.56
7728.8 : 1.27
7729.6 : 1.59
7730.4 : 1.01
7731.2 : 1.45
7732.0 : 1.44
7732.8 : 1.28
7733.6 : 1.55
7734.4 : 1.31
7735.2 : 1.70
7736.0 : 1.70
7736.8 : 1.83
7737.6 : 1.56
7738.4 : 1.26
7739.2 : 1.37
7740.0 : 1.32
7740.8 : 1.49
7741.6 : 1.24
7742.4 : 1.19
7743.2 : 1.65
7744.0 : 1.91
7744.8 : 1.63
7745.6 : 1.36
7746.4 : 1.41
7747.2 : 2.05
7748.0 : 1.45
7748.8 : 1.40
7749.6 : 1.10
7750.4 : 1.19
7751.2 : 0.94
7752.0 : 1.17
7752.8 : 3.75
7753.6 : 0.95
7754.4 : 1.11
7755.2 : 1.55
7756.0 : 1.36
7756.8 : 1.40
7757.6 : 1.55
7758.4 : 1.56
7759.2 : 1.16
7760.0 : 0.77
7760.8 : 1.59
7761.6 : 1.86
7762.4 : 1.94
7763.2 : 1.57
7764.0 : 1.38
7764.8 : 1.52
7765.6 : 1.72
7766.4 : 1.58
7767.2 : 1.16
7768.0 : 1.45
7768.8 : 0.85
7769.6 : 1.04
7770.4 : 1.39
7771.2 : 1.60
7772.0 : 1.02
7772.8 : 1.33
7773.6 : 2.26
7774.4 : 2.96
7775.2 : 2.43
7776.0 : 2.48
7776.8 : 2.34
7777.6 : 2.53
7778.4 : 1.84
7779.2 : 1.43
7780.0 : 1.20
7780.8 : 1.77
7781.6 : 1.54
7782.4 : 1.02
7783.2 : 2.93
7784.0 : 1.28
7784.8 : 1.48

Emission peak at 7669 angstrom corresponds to H-beta 4861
